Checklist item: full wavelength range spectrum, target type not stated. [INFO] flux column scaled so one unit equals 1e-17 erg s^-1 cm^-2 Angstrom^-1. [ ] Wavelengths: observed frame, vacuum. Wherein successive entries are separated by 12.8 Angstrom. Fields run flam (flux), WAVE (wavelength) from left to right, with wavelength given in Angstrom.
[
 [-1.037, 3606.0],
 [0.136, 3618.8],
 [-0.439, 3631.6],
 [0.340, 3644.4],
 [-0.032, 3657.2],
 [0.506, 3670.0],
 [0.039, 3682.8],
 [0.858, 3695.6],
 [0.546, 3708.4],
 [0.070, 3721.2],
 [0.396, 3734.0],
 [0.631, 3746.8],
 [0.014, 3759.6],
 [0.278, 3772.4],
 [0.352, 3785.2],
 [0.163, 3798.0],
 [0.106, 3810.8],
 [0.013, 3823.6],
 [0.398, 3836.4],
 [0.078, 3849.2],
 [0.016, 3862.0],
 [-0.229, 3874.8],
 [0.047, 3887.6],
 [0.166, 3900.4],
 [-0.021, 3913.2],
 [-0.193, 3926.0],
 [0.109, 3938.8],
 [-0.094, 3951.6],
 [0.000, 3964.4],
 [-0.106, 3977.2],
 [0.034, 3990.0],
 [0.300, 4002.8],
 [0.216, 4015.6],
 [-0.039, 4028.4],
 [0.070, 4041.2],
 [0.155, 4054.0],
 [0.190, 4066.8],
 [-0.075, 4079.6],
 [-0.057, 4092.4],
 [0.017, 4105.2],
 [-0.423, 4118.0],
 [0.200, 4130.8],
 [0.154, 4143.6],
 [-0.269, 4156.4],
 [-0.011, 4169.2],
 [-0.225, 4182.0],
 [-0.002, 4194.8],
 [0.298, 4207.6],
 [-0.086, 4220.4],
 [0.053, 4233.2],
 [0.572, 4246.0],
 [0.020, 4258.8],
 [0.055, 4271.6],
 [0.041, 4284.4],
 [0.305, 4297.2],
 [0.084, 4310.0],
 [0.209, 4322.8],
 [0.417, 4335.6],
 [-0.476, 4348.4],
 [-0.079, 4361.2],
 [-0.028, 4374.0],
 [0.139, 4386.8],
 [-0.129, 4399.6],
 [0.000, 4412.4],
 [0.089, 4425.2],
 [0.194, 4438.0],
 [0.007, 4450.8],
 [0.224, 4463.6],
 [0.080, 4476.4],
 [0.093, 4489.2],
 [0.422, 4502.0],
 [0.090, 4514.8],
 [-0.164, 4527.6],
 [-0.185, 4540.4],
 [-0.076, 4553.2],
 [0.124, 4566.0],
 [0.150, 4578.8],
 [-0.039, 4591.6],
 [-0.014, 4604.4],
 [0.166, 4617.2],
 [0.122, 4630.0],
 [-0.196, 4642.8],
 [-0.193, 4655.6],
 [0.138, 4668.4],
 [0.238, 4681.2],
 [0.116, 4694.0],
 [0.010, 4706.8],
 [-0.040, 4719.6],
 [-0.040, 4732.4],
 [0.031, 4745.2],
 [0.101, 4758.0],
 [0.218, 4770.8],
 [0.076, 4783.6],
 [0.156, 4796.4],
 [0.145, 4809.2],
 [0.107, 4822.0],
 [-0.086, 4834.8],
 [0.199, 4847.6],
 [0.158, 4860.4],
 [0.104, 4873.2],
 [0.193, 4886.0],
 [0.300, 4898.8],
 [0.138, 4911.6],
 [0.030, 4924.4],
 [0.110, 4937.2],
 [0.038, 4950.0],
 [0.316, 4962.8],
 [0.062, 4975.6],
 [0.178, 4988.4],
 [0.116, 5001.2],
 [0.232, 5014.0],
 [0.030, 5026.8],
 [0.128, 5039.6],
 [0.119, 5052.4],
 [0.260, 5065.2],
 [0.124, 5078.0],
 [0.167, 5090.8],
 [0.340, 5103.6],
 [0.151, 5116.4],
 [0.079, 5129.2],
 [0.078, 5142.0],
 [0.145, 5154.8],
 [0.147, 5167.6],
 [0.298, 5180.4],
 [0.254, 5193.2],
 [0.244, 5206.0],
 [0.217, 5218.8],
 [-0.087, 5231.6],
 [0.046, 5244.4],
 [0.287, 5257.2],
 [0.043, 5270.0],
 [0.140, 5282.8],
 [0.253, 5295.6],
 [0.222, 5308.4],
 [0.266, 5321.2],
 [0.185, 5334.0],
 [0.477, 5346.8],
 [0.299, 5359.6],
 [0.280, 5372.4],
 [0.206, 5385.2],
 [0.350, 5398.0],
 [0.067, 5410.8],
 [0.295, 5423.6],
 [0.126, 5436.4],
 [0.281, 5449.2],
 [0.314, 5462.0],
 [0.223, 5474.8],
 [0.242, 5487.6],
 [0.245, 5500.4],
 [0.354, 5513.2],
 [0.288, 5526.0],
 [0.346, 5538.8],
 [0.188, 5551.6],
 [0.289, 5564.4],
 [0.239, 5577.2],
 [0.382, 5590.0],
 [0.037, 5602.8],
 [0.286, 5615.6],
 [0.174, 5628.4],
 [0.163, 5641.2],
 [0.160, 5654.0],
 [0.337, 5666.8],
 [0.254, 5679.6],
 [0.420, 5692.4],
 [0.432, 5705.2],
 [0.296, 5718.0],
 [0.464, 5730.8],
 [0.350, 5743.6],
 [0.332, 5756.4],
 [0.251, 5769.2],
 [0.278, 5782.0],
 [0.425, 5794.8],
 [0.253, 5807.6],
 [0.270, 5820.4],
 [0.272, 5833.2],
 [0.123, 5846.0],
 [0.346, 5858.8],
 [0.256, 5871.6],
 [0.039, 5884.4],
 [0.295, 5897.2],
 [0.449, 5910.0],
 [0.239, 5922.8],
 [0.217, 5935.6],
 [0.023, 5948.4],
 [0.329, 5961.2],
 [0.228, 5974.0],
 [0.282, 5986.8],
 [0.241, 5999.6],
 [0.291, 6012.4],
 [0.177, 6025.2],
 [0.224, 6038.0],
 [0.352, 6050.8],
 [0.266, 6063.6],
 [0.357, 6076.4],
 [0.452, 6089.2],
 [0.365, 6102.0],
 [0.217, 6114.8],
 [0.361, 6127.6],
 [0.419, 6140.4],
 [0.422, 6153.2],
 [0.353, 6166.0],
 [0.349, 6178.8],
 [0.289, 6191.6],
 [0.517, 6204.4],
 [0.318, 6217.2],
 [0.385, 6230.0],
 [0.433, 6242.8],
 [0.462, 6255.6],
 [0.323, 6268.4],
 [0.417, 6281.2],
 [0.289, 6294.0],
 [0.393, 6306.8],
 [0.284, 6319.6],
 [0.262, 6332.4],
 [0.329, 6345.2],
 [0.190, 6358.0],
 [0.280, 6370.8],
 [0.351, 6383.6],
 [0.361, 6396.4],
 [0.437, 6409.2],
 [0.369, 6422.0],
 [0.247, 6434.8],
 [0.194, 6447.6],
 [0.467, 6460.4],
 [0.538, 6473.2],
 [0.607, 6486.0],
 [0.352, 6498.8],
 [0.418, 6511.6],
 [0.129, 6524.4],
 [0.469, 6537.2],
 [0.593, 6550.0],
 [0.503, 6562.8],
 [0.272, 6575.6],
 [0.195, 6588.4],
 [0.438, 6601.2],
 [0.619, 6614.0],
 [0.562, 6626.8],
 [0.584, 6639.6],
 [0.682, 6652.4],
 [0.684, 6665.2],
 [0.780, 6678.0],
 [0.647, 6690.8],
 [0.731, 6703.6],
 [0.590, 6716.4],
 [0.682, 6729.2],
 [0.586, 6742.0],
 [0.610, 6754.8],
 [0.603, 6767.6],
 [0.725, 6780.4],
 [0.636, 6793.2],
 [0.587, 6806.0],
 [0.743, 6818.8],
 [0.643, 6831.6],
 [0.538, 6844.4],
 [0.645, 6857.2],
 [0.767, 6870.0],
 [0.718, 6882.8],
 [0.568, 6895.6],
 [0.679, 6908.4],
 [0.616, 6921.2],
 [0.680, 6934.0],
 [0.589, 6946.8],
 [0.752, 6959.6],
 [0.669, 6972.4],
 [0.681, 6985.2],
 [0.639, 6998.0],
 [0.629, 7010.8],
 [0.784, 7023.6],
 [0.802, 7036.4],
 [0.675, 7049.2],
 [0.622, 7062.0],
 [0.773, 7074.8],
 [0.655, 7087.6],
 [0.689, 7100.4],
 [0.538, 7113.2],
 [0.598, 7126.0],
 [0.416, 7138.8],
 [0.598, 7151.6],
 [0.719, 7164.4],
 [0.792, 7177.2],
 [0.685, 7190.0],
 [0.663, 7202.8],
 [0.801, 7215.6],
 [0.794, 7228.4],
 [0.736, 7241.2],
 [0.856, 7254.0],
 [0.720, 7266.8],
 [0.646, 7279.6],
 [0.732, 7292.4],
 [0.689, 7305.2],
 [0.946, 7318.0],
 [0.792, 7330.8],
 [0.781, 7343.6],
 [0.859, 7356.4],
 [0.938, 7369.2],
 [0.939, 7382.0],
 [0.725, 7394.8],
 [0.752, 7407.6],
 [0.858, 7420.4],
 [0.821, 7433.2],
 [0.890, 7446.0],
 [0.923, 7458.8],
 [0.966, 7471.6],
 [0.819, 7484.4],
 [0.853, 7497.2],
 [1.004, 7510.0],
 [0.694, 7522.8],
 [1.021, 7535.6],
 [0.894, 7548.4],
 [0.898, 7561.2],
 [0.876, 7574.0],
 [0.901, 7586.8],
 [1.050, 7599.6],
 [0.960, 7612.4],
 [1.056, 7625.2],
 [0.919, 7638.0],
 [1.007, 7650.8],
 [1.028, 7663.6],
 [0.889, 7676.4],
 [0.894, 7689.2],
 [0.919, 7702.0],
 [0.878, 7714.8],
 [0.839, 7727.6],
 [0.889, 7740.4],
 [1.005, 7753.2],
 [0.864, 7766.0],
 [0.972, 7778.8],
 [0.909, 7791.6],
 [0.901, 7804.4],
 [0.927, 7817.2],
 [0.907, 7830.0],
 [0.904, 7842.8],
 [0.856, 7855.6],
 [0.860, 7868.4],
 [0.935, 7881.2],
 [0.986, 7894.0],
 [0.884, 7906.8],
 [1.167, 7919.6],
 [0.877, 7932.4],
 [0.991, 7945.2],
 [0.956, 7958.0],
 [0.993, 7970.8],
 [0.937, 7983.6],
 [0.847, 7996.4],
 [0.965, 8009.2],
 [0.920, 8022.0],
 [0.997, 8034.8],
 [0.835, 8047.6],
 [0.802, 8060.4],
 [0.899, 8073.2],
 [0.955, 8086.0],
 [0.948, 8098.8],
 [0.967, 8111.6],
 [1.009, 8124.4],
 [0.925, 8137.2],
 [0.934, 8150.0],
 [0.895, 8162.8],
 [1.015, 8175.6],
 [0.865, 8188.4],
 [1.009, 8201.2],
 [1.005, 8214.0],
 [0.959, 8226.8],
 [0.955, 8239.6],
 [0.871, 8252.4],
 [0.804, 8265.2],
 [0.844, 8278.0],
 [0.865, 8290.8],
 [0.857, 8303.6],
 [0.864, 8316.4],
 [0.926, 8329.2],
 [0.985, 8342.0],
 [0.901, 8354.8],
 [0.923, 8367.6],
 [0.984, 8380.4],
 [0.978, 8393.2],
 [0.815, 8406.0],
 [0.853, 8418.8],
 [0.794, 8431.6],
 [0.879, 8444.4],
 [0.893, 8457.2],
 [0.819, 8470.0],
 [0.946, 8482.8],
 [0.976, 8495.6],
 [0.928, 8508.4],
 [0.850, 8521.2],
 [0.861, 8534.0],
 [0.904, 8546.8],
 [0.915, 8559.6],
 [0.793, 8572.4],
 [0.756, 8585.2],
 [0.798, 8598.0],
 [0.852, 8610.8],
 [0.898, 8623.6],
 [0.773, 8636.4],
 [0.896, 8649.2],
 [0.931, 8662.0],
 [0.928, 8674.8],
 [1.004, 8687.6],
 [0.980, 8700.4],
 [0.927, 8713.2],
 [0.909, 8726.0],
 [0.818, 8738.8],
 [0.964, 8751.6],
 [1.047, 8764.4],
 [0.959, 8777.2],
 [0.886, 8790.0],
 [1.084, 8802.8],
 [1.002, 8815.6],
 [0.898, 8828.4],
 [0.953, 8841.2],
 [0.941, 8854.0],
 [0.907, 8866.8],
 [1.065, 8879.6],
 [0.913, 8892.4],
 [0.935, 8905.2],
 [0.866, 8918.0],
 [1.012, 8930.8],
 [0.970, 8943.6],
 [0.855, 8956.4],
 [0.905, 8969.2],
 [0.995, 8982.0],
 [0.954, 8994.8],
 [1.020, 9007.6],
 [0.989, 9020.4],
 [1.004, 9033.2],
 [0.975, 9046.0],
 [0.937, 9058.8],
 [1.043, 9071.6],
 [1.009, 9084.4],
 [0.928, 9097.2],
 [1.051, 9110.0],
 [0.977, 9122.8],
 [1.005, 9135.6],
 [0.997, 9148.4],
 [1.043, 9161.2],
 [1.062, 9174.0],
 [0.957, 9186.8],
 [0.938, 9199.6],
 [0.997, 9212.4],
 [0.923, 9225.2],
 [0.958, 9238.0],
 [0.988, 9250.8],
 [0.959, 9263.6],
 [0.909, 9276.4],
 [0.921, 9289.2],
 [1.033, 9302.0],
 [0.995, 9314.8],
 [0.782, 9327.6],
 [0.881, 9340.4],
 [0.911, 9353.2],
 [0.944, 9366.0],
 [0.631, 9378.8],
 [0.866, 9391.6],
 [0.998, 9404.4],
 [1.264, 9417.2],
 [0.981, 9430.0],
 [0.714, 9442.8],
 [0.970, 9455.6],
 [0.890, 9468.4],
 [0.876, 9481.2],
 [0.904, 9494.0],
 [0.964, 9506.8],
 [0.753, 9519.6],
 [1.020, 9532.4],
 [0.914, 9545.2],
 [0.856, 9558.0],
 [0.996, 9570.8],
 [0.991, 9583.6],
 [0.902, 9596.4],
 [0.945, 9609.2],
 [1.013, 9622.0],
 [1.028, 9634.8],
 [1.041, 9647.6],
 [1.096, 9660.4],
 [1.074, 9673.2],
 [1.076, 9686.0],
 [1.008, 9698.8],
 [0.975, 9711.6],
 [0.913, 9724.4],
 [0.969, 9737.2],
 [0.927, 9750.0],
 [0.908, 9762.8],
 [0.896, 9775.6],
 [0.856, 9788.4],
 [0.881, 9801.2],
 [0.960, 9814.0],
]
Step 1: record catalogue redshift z 0.658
